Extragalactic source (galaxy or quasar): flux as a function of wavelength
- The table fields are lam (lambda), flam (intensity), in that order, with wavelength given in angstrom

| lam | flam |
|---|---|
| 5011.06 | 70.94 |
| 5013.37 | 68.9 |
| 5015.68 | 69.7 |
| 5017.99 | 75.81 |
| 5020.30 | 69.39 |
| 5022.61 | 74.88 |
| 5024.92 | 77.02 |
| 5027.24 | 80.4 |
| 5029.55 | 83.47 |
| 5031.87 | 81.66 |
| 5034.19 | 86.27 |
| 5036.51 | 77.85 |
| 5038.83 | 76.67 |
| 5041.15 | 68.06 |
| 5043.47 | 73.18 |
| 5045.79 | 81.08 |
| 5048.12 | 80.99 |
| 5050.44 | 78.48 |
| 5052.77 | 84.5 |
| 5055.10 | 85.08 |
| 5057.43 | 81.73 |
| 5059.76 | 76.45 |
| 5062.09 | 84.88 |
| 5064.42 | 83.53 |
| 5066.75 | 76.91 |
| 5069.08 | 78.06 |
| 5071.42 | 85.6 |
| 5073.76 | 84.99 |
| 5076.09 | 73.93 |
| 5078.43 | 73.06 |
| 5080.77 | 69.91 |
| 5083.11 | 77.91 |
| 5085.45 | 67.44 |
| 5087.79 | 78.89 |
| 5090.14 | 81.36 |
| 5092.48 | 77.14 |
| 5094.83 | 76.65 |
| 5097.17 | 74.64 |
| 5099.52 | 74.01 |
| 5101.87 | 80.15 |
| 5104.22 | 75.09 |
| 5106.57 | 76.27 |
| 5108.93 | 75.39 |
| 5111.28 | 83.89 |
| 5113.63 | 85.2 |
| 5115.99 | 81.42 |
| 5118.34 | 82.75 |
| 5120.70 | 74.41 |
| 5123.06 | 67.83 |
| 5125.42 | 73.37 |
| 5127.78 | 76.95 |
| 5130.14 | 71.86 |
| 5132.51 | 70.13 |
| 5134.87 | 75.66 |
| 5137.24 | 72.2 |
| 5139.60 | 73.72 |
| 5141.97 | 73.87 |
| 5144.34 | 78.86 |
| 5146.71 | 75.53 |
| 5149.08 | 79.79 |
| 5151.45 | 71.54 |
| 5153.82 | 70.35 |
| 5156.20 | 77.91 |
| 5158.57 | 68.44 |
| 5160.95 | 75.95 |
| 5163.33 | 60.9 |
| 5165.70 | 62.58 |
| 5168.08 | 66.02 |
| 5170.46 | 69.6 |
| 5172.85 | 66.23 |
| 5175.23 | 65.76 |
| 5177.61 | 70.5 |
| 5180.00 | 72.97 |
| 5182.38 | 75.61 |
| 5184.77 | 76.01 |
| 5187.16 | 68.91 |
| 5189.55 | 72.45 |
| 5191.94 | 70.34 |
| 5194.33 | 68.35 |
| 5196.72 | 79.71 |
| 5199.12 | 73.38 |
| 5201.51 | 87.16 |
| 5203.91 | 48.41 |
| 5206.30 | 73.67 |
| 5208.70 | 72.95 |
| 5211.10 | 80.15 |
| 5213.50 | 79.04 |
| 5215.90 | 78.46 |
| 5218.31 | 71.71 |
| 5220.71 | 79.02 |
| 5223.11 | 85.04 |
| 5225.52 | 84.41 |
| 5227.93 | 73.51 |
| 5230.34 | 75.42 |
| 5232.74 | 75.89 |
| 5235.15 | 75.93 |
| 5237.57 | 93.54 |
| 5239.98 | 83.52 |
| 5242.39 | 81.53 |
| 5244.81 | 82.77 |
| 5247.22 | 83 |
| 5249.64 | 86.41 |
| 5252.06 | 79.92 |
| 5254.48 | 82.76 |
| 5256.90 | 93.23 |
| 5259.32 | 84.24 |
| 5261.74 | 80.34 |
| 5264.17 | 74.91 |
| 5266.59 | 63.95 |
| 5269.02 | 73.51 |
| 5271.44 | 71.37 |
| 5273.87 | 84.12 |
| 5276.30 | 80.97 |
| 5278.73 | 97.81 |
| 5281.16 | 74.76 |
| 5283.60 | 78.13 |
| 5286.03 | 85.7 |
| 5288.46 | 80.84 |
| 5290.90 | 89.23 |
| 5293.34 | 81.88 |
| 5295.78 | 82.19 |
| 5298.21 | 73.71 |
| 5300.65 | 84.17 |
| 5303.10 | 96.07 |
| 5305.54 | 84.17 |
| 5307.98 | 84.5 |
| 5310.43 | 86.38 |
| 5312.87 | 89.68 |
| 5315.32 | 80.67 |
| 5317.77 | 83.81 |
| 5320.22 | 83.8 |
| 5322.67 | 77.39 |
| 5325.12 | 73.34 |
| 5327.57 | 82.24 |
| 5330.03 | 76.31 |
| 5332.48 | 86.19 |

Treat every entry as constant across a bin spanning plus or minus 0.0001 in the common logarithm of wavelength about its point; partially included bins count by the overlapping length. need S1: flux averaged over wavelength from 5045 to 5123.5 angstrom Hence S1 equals 78.6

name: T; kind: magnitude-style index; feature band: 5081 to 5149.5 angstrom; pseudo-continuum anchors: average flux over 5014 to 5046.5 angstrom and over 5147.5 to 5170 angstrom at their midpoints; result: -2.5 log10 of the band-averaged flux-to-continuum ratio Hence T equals -0.05 mag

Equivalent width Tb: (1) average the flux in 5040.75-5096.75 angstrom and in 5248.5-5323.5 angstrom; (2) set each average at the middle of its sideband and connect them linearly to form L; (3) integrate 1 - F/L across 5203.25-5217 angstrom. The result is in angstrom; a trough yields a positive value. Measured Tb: 1.4 angstrom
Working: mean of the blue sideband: 78.4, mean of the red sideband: 82.3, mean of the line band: 73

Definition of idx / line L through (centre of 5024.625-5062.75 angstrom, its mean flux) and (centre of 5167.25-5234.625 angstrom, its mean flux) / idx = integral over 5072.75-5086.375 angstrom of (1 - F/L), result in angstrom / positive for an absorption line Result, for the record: 0.7 angstrom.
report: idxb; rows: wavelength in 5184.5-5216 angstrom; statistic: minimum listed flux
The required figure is 48.41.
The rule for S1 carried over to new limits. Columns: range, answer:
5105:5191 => 73.3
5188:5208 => 71.7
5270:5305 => 82.9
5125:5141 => 73.4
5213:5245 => 79.9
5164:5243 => 74.4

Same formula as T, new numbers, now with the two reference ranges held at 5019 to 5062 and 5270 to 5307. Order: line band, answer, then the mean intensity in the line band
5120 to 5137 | 0.107 mag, 72.8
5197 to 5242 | 0.060 mag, 77.4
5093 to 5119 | 0.019 mag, 78.6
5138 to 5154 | 0.078 mag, 75.1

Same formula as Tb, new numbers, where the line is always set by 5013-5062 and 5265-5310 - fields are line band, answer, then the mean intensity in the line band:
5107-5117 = -0.26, 81.1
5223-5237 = 0.38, 78.5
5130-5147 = 1.16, 74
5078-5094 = 0.70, 75.2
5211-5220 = 0.38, 77.1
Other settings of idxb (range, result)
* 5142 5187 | 60.9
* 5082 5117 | 67.44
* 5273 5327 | 73.34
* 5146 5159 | 68.44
